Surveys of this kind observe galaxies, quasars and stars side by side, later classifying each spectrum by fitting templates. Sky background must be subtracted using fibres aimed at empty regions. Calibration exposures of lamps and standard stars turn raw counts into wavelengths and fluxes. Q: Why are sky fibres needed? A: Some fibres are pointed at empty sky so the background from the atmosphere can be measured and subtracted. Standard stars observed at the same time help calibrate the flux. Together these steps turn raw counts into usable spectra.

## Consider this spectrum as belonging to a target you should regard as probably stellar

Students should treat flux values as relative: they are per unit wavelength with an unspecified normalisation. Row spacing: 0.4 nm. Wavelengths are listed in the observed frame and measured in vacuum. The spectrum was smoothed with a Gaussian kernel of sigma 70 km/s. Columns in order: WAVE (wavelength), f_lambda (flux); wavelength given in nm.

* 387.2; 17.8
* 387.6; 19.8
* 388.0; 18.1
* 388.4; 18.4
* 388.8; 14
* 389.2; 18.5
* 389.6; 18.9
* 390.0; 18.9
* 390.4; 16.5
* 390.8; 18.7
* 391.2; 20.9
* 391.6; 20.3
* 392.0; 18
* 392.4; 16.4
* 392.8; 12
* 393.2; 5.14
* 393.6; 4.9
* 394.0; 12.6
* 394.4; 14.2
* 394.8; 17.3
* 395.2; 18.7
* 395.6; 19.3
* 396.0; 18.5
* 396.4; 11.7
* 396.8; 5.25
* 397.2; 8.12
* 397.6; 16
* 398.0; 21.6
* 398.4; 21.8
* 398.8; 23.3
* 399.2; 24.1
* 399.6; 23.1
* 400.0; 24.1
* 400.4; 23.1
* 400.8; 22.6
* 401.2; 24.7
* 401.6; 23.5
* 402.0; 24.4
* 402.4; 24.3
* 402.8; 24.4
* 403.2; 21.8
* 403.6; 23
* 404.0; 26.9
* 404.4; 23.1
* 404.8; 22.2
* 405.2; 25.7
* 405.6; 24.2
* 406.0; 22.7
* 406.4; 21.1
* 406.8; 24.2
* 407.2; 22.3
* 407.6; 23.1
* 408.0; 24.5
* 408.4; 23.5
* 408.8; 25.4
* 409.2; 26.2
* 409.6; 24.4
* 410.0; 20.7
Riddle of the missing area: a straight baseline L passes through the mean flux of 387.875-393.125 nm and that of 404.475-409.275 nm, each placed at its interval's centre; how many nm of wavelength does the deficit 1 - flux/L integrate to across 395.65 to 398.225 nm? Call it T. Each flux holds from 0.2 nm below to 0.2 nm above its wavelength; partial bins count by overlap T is 0.77 nm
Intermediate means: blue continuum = 17.4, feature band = 13.9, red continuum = 23.7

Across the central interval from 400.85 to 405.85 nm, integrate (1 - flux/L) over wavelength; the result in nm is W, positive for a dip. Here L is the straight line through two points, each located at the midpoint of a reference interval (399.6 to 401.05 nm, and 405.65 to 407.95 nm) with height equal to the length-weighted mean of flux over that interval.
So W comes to -0.185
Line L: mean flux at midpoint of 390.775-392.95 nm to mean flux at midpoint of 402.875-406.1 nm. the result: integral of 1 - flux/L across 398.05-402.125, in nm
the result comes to -0.32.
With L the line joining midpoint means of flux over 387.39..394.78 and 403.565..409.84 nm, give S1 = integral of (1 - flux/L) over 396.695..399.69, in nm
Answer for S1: 0.241 nm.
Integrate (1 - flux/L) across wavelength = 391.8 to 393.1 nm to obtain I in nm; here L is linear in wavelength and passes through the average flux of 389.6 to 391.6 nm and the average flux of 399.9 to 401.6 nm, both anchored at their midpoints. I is 0.33 nm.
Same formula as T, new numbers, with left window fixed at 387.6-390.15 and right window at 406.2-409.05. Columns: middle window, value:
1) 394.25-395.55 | 0.172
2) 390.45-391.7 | -0.063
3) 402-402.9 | -0.098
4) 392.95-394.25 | 0.765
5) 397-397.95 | 0.322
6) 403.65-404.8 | -0.091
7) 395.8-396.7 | 0.273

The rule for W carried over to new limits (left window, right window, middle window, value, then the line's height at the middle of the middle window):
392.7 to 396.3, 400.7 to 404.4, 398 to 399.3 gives -0.262 nm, 18.9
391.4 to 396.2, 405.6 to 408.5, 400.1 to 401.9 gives -0.396 nm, 19.3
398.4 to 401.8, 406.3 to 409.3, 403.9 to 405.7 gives -0.048 nm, 23.7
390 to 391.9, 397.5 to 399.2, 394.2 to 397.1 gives 0.807 nm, 20.5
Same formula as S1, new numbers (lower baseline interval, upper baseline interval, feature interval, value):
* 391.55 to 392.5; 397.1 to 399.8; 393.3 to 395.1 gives 0.634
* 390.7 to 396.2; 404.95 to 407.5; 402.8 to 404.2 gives -0.150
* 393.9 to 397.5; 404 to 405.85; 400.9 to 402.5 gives -0.275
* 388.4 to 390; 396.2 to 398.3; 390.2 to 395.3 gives 0.191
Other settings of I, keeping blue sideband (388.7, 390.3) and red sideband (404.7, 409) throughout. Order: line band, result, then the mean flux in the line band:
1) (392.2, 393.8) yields 0.78 nm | 9.61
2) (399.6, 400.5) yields -0.10 nm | 23.5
